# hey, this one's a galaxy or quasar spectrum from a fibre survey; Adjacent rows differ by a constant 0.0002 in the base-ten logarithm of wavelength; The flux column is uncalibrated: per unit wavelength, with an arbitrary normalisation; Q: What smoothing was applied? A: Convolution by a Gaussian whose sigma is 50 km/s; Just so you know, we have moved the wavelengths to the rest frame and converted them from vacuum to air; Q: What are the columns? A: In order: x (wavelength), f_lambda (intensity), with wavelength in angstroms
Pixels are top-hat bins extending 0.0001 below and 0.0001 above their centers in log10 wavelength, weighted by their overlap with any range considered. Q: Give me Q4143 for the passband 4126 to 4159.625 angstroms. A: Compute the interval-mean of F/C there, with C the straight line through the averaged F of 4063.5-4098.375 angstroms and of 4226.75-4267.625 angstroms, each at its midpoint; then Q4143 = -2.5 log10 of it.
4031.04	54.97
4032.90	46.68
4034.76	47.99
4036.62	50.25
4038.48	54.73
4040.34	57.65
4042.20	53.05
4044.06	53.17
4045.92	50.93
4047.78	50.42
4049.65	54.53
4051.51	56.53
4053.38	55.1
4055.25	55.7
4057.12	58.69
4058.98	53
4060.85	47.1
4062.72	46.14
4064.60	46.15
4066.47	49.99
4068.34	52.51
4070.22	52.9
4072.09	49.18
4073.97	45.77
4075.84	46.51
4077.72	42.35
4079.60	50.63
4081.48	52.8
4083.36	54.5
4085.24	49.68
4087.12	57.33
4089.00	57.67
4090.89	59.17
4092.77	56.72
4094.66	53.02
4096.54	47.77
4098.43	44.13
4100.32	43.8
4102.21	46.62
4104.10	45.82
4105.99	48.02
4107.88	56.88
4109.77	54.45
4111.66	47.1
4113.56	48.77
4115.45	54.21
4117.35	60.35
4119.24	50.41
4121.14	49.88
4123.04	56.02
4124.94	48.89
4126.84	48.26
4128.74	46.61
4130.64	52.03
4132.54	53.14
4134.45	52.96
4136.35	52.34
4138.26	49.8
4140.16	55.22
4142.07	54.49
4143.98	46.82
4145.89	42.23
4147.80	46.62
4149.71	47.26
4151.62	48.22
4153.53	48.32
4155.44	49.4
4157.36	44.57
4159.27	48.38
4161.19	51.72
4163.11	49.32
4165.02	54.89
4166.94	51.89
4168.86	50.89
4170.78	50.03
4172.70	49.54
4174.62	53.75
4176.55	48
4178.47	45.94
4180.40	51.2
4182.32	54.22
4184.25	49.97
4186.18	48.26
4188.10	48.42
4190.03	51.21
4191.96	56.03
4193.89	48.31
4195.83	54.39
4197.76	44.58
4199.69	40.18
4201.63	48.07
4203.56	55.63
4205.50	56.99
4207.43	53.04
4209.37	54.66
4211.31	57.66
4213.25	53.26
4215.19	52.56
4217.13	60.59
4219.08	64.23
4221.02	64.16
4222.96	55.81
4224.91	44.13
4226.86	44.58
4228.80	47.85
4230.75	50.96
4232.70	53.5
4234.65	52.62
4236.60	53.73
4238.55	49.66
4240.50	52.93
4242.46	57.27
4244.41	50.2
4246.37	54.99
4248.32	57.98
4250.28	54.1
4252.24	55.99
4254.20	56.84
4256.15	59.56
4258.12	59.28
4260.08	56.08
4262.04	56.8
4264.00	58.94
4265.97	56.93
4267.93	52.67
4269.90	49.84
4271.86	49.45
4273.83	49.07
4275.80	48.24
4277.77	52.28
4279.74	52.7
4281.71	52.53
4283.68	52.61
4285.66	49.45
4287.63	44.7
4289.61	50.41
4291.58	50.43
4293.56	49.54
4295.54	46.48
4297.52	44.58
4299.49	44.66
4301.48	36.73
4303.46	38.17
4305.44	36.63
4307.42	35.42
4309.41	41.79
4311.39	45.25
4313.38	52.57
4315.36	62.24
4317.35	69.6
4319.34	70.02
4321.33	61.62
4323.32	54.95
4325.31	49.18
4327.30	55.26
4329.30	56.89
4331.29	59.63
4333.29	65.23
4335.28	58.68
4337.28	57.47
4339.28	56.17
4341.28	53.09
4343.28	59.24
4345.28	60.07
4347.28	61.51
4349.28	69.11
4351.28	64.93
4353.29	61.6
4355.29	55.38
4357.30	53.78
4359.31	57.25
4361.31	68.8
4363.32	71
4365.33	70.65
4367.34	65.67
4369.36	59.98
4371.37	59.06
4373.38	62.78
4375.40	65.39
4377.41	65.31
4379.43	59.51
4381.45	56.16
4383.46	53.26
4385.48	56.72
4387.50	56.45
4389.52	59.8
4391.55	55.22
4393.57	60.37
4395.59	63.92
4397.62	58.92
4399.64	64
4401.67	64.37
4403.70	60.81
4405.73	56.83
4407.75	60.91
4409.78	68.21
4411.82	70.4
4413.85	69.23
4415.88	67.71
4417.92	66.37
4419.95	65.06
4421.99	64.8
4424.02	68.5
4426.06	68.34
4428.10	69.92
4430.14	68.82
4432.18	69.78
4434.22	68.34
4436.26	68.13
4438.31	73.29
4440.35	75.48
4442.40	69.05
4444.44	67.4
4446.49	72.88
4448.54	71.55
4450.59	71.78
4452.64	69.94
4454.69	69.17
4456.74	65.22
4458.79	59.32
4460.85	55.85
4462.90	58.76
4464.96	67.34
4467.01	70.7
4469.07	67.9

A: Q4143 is 0.07 mag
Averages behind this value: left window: 51.2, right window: 54.5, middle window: 49.3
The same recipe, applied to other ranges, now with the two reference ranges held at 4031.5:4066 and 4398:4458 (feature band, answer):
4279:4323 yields 0.25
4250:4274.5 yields 0.11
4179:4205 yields 0.16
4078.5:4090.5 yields -0.01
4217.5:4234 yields 0.12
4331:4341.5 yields 0.09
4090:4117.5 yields 0.07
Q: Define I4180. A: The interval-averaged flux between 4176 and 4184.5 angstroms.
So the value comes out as 50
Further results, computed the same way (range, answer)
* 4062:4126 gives 50.8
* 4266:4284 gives 51.3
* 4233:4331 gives 52.1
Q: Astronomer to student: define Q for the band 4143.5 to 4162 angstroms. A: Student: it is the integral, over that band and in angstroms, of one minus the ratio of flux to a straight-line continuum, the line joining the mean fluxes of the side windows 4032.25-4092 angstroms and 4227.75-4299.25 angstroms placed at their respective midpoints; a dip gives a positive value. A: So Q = 1.7 angstroms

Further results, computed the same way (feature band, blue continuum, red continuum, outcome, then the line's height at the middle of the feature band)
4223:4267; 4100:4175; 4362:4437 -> 1.54 angstroms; 55.8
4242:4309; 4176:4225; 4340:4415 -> 6.90 angstroms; 56.4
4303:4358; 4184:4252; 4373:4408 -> 1.33 angstroms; 57.5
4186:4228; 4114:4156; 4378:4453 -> 1.32 angstroms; 54.3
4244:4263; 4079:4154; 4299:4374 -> -0.57 angstroms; 54.7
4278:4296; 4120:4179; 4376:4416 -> 1.99 angstroms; 56.3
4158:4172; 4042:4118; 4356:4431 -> 0.95 angstroms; 54.6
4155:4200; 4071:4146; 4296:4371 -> 2.25 angstroms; 52.6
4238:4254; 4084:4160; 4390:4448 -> 0.78 angstroms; 57.2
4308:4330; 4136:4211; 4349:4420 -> 0.98 angstroms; 58.5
